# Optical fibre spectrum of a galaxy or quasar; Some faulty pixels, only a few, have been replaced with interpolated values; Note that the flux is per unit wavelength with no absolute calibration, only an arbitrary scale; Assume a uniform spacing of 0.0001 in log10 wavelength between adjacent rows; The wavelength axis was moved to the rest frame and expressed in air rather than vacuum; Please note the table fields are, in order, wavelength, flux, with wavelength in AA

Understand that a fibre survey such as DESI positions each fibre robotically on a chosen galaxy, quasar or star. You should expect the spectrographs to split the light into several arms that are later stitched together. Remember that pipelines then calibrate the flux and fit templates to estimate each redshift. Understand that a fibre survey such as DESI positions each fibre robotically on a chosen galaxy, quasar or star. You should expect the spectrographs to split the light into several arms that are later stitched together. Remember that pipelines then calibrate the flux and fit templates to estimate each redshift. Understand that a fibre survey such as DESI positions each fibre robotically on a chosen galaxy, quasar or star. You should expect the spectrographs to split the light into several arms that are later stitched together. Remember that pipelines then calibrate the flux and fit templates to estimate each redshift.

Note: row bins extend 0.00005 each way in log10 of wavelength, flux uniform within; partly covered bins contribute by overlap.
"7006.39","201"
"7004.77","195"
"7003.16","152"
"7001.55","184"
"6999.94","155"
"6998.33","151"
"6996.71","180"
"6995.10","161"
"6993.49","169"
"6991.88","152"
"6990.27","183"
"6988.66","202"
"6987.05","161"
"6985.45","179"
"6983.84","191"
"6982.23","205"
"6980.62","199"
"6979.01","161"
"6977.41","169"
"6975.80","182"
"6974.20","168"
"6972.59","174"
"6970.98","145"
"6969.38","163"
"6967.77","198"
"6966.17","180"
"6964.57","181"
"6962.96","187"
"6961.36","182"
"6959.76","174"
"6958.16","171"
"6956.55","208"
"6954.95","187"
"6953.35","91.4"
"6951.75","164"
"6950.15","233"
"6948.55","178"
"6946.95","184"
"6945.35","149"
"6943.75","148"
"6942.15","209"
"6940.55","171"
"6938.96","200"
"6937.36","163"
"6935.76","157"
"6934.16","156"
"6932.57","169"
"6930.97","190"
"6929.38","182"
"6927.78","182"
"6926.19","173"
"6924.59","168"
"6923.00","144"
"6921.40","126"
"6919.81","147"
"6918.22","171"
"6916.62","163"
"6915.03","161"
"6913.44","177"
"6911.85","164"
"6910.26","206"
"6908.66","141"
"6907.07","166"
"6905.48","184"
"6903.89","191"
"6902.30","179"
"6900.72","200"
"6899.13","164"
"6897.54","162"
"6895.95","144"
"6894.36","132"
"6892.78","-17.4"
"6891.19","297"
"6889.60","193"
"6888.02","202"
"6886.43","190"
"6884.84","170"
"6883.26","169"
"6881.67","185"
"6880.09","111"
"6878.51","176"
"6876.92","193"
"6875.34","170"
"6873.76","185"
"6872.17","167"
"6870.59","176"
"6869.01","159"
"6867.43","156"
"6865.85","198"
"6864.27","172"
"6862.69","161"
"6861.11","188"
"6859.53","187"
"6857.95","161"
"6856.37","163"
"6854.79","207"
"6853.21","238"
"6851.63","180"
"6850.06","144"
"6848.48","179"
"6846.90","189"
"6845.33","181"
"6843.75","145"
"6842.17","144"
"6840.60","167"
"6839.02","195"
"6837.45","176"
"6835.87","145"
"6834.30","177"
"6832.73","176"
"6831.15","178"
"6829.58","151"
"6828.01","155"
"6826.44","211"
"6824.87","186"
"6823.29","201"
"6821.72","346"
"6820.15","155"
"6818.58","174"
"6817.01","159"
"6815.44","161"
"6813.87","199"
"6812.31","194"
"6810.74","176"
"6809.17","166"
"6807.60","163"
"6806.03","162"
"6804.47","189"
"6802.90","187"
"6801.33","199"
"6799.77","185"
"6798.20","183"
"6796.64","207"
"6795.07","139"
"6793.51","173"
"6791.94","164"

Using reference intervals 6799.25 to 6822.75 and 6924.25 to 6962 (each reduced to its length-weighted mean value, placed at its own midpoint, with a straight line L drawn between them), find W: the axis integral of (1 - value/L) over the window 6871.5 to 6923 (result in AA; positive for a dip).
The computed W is 3.4 AA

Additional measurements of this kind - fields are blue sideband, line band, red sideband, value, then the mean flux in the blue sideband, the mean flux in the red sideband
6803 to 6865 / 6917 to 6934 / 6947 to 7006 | 1.2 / 180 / 176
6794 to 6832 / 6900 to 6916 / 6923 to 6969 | 0.1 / 184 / 176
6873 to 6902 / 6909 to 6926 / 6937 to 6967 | 1.0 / 168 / 177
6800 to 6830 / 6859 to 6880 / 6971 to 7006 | 1.0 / 186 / 175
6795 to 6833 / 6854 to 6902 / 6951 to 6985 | 2.7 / 185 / 175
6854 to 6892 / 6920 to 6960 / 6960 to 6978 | 1.4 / 181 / 175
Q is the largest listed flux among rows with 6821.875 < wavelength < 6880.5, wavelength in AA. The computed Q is 238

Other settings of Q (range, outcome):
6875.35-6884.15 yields 193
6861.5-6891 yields 202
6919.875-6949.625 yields 209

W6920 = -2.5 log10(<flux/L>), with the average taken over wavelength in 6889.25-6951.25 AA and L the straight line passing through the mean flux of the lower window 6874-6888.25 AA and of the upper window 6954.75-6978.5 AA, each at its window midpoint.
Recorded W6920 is 0.038 mag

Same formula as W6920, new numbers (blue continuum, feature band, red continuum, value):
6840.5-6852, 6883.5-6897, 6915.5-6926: -0.03 mag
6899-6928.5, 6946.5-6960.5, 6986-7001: -0.05 mag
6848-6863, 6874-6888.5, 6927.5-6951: 0.04 mag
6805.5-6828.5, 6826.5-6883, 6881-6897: 0.02 mag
